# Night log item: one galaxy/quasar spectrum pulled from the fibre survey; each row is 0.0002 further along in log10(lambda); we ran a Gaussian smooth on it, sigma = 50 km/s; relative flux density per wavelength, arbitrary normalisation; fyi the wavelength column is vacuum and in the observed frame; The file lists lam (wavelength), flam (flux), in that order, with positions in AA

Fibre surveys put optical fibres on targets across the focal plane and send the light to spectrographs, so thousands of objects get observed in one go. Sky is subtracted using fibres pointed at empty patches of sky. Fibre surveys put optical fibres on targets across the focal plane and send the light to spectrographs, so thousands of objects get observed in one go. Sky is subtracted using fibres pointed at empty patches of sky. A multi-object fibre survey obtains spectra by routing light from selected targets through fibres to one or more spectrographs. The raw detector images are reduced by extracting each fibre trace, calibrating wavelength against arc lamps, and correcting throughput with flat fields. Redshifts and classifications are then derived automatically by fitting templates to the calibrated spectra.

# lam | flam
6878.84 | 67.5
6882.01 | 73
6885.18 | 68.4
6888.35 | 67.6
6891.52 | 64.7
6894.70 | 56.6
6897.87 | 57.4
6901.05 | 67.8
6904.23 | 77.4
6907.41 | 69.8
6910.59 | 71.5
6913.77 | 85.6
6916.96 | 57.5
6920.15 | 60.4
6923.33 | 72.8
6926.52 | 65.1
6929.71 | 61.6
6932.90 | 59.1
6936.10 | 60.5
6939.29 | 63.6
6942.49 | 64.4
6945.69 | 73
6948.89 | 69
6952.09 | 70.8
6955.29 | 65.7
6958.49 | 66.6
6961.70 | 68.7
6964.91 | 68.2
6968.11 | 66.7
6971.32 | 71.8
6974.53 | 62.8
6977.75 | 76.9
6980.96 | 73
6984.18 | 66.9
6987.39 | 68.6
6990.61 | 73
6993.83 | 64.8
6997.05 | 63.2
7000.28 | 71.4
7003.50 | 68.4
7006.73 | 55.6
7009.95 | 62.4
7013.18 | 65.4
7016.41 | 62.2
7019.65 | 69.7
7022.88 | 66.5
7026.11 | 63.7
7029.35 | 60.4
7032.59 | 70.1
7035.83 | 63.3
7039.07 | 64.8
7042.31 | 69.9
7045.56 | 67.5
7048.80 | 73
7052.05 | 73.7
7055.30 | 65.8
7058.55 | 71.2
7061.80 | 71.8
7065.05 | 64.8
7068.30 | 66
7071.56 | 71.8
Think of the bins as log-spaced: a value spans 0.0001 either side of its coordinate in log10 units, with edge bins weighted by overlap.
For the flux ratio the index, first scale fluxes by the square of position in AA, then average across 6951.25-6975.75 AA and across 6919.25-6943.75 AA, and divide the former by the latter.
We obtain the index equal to 1.08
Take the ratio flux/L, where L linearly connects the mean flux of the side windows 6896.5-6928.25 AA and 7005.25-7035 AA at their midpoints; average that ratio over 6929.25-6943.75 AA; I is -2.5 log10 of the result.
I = 0.10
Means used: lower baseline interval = 68.6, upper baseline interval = 64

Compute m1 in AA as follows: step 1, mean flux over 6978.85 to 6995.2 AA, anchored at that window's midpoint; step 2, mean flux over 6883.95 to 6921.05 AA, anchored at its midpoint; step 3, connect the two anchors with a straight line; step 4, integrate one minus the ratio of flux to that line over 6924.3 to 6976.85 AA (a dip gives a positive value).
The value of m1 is 1.7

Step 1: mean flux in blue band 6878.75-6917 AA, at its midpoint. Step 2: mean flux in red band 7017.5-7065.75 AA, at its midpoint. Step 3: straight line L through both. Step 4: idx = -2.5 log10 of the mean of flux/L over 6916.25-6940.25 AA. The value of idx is 0.09 mag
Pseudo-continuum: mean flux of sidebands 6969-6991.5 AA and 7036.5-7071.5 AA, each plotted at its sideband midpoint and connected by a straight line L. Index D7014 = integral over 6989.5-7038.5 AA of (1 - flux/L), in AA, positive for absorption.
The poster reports 3.1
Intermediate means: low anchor 70.2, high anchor 68.8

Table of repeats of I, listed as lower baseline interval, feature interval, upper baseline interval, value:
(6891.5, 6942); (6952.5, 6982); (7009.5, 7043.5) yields -0.055 mag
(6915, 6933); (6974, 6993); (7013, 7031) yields -0.101 mag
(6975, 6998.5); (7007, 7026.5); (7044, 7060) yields 0.085 mag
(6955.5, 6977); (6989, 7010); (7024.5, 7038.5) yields 0.004 mag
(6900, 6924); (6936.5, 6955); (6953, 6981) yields 0.030 mag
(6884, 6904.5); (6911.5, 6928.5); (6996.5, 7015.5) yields -0.057 mag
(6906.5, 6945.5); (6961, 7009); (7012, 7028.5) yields -0.038 mag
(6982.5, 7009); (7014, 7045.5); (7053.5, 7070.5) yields 0.026 mag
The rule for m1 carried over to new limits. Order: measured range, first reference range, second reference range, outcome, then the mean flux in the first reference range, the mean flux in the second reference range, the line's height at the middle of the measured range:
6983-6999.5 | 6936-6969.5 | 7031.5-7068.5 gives 0.1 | 67.3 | 68.6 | 67.8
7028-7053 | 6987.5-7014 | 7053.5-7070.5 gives -0.2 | 65.7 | 68.1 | 67.3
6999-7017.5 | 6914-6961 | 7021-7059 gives 0.7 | 65.7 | 67.4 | 66.9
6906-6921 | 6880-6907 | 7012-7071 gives -0.6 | 66.8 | 67.3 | 66.8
